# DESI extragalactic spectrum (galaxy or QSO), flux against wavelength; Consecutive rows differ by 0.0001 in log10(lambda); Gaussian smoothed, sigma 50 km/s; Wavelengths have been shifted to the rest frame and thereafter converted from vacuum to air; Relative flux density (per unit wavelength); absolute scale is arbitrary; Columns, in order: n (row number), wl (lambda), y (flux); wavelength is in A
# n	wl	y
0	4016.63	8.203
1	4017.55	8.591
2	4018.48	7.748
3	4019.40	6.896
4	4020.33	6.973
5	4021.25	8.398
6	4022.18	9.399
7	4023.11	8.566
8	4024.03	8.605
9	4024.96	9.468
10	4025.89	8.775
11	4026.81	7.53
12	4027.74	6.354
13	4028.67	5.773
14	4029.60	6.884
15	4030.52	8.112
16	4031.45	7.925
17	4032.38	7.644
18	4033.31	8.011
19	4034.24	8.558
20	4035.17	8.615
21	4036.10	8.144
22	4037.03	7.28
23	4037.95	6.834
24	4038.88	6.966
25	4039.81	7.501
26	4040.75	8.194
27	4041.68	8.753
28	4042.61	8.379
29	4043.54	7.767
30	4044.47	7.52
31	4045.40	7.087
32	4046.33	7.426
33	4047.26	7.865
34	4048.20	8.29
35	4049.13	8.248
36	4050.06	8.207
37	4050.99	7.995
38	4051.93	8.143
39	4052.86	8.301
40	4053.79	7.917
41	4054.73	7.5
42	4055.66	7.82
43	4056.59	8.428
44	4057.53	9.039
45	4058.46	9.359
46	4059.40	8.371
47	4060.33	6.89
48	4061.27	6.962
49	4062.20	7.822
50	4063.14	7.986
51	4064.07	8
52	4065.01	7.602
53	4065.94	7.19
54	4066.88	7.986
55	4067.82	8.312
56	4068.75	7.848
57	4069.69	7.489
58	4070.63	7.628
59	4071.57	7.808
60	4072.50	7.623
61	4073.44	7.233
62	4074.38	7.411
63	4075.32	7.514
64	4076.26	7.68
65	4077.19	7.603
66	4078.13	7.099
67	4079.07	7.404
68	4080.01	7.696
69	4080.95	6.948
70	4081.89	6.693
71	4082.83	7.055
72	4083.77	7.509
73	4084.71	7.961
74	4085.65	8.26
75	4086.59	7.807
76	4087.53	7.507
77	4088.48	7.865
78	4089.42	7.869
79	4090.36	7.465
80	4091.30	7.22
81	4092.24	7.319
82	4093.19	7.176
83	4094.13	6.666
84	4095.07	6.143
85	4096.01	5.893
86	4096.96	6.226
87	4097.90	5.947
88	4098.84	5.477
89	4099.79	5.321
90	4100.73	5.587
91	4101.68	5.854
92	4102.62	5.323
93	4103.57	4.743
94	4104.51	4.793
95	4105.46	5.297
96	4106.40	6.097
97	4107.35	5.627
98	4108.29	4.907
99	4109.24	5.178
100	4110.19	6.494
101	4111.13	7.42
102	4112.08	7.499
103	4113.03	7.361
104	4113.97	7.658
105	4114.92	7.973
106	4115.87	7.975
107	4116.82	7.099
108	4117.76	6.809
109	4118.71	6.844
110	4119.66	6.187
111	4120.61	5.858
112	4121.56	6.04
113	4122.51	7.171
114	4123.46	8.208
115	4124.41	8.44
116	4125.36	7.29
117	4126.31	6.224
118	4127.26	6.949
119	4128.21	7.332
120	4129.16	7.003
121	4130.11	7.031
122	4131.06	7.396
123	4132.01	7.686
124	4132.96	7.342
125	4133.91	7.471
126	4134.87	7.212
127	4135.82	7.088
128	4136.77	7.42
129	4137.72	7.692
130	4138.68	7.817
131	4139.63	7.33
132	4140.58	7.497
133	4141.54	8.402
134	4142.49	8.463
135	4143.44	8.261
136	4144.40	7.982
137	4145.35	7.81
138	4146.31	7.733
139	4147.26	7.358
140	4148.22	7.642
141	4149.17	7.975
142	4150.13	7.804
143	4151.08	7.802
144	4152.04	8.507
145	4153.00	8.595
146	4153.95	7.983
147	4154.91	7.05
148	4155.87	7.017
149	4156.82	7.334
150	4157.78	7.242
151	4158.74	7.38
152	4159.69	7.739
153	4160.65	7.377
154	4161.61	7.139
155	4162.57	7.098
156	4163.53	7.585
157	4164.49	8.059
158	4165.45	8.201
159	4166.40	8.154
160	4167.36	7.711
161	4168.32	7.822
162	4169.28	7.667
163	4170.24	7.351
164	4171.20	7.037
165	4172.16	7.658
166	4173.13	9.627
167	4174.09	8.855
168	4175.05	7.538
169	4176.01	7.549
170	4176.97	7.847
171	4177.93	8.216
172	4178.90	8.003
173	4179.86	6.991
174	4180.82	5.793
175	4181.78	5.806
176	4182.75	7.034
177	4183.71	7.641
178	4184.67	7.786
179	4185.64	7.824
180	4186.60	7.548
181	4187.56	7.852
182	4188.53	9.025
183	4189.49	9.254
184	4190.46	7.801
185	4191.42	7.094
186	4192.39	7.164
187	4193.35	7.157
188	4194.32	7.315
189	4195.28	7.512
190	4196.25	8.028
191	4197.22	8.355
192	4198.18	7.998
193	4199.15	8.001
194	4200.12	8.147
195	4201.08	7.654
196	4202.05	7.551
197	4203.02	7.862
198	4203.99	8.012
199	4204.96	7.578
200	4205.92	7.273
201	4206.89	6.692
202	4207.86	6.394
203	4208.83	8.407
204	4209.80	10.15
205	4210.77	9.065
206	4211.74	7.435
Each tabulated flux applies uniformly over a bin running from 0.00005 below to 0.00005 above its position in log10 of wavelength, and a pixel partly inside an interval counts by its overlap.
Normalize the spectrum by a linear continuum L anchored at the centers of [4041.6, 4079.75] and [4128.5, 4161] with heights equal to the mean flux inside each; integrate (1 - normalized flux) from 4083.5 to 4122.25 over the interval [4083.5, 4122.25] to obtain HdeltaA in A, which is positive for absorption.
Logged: 5.73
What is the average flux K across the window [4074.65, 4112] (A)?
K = 6.64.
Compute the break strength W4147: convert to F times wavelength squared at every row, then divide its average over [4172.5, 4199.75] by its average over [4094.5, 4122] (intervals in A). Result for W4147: 1.30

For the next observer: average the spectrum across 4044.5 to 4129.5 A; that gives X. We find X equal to 7.18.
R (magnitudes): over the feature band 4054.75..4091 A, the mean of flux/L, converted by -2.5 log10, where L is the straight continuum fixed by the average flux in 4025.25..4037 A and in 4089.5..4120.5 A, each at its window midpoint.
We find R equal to -0.111 mag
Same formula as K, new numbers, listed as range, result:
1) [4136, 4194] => 7.7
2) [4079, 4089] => 7.52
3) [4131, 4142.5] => 7.57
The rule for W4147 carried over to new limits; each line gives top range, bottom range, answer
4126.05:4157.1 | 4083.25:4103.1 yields 1.15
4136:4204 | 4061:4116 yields 1.15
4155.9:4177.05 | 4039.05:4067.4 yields 1.03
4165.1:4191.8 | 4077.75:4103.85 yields 1.19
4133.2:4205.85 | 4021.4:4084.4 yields 1.05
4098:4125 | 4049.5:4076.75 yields 0.83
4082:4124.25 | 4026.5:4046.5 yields 0.91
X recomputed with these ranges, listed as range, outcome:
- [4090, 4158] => 7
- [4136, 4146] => 7.84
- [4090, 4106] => 6.02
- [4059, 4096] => 7.48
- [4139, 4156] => 7.86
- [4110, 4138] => 7.21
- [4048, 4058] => 8.17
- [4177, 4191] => 7.62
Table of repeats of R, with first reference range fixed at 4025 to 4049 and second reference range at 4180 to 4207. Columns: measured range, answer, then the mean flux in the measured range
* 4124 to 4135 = 0.06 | 7.28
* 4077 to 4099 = 0.08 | 7.13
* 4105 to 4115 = 0.19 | 6.45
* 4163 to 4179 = -0.04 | 7.93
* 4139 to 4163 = -0.01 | 7.7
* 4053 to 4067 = -0.03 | 7.93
